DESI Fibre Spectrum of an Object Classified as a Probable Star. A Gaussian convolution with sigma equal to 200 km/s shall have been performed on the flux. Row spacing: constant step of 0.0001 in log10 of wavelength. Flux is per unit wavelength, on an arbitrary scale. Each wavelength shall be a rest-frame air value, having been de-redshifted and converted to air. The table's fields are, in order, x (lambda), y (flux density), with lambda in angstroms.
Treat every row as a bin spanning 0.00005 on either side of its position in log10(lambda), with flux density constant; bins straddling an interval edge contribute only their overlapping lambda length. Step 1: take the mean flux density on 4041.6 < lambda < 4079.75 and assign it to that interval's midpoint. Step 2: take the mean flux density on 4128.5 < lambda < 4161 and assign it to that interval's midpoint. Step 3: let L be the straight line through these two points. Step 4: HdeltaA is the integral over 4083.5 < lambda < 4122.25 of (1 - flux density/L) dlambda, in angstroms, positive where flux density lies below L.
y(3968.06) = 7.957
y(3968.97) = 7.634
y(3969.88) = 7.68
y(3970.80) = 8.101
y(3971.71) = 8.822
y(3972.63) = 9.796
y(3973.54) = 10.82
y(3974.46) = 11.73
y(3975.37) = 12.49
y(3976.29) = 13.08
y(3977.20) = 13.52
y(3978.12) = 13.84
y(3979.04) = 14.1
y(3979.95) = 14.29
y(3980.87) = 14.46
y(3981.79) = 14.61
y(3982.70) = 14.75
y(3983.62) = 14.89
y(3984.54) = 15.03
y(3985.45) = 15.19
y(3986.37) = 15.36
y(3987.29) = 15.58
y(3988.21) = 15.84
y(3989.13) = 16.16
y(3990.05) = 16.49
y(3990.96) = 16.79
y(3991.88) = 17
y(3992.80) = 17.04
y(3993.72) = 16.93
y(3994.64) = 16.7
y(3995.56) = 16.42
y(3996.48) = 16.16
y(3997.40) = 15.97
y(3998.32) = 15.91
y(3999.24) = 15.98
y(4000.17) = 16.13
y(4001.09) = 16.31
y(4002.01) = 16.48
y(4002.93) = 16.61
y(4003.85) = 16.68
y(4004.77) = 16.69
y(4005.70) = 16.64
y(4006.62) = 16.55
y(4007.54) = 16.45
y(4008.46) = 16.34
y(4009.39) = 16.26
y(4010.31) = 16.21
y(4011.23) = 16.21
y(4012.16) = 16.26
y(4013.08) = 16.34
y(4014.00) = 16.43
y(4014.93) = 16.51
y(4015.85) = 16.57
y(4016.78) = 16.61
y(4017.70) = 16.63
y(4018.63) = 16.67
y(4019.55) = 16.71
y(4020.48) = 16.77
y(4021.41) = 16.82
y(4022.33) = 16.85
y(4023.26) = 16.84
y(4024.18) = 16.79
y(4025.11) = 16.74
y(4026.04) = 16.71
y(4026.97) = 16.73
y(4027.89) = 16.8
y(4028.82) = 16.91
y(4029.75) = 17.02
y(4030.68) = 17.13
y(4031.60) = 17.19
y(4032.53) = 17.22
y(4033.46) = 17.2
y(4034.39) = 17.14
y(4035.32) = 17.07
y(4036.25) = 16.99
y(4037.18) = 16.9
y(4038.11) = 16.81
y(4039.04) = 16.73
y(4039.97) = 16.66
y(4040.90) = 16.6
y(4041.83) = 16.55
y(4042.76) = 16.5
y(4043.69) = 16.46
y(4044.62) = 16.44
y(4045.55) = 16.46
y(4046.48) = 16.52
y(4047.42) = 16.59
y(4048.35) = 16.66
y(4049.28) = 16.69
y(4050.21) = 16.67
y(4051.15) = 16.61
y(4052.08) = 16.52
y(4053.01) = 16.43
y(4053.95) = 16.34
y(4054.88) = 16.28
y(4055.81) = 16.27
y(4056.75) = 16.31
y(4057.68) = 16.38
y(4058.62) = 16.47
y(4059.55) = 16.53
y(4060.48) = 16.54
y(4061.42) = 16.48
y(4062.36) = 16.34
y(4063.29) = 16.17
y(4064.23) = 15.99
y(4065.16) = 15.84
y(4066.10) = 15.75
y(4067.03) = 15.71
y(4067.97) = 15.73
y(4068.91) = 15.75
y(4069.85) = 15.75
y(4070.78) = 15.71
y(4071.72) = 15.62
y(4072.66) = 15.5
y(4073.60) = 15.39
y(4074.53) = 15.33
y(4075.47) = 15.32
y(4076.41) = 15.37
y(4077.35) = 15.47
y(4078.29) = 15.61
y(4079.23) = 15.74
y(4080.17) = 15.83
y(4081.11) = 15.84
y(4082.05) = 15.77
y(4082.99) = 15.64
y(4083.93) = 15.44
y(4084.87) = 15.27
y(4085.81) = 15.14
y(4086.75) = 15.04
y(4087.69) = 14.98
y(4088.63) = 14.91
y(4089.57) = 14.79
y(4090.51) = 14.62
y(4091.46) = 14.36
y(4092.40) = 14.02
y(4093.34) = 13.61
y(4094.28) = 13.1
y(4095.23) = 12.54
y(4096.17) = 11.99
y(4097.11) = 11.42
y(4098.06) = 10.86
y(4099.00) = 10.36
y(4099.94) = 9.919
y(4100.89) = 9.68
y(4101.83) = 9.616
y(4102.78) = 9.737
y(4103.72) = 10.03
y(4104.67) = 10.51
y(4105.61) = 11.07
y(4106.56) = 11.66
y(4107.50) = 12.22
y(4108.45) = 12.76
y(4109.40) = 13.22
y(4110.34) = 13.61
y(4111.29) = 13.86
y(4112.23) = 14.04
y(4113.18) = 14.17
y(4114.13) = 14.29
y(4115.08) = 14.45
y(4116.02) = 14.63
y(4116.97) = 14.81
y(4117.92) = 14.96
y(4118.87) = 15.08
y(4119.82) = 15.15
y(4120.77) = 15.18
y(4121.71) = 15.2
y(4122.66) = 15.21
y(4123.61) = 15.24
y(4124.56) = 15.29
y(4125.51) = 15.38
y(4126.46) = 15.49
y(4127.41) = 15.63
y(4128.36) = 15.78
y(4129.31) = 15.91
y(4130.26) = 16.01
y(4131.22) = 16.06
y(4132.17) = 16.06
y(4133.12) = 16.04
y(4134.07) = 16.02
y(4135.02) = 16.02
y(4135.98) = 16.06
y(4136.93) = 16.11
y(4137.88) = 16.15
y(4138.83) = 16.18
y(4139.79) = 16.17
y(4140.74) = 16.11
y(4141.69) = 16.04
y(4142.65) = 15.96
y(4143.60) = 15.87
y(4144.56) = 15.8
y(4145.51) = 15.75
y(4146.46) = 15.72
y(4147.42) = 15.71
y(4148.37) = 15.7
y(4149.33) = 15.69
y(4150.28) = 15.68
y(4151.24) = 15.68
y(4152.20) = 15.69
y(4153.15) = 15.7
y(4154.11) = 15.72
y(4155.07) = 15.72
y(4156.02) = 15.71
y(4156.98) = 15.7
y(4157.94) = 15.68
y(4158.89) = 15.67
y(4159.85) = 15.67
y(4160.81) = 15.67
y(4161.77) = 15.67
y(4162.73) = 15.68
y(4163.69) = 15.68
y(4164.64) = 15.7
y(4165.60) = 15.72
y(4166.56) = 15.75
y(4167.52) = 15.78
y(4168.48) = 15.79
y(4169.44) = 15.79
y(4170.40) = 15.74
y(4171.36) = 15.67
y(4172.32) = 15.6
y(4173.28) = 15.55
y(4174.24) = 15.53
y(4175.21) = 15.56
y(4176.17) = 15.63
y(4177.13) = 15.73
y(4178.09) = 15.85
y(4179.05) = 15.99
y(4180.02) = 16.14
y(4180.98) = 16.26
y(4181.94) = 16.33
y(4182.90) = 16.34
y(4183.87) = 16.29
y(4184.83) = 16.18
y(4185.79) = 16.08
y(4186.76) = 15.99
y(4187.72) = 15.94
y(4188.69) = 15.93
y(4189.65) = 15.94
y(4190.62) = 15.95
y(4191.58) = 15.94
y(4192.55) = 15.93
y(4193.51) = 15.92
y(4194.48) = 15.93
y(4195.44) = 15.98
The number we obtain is 6.7 angstroms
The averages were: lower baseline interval 16.1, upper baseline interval 15.9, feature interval 13.2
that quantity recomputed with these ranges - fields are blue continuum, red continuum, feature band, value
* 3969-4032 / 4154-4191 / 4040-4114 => 4.2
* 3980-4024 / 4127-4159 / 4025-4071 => -1.2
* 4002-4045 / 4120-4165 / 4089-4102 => 3.1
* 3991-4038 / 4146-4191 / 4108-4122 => 1.5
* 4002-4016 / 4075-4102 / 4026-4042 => -1.3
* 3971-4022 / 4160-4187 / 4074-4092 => 0.4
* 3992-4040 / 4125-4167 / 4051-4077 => 0.5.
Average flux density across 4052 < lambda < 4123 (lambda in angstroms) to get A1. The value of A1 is 14.4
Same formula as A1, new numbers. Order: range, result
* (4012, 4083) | 16.4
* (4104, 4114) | 12.7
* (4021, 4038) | 16.9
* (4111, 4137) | 15.3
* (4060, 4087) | 15.7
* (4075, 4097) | 14.7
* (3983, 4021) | 16.3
